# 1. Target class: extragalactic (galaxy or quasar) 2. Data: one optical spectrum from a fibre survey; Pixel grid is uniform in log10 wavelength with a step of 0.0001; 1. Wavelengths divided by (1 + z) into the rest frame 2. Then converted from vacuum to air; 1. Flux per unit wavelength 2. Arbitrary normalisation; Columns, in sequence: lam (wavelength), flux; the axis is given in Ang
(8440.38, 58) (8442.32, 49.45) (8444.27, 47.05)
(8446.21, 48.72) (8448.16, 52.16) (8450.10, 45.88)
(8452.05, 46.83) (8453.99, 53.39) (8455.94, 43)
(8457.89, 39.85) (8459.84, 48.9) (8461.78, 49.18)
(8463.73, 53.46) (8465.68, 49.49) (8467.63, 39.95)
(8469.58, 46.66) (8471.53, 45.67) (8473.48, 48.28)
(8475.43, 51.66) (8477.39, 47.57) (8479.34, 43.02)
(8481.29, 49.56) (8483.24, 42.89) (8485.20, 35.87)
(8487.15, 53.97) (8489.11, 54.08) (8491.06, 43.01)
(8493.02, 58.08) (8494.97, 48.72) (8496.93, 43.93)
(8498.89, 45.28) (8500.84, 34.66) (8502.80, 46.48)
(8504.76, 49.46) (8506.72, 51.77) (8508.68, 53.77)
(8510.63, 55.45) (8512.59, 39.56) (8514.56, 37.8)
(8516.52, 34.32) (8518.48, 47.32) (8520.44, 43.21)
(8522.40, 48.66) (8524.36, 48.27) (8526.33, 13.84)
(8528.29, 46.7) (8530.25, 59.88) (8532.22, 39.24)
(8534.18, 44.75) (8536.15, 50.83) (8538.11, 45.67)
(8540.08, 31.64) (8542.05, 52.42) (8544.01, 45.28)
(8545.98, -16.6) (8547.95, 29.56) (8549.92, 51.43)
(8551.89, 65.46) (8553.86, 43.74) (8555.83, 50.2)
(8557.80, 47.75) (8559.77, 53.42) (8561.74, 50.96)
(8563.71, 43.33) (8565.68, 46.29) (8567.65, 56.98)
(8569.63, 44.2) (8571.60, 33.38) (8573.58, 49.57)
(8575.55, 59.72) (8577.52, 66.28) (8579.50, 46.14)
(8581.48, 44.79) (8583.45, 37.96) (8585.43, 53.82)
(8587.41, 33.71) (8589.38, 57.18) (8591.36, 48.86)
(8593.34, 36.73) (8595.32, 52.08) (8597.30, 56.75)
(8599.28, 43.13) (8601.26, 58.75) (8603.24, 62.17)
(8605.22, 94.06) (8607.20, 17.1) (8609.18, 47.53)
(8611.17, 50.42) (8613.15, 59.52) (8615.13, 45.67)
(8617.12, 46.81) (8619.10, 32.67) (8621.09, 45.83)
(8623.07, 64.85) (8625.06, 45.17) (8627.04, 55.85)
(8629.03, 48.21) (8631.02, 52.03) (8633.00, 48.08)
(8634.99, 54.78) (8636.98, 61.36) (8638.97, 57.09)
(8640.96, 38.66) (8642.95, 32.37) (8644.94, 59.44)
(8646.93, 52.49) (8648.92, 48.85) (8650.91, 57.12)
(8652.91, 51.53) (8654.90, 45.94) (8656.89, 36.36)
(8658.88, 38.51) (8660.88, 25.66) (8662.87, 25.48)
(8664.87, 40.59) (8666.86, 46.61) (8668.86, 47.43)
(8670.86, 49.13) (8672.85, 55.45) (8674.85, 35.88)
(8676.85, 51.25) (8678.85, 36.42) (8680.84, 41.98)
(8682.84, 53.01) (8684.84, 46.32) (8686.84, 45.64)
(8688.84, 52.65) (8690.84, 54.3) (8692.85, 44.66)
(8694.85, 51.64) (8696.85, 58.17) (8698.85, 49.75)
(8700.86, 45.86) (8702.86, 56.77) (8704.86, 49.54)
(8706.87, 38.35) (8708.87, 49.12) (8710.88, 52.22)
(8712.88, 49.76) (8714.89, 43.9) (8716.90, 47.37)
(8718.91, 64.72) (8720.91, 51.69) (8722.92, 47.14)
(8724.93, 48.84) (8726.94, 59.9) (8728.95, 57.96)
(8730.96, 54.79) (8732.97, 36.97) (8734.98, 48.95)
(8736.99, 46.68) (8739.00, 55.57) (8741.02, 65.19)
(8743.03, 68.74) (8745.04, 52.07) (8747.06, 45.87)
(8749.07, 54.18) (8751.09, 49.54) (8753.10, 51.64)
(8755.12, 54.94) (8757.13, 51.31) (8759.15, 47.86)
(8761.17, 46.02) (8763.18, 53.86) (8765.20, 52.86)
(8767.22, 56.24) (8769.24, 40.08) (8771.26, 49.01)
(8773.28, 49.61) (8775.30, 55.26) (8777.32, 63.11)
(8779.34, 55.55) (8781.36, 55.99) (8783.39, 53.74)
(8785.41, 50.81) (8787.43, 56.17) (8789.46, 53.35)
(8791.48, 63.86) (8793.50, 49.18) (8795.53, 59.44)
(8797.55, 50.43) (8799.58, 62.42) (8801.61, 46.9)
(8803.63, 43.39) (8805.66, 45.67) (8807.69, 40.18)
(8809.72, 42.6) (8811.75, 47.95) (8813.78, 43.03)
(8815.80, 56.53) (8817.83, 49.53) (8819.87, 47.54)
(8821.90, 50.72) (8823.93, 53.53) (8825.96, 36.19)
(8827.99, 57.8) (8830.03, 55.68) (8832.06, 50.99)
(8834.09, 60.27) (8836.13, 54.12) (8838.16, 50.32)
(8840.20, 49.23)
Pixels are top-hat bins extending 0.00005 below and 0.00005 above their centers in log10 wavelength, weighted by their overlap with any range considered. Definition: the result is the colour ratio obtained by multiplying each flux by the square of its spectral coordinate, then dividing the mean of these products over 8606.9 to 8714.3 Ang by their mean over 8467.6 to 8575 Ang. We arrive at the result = 1.1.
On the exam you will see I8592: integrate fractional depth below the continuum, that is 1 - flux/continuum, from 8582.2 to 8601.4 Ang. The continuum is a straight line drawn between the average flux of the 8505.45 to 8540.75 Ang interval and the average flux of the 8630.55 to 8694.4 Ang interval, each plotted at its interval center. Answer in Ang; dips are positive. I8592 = -0.9 Ang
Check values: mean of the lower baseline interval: 44.2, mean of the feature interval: 47.4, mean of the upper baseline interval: 46.5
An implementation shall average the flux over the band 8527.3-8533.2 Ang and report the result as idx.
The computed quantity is 48.6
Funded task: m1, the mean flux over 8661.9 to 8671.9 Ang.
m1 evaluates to 42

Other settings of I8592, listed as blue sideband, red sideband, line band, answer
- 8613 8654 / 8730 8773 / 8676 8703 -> 1.0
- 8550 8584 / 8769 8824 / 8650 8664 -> 2.9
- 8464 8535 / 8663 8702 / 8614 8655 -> -2.6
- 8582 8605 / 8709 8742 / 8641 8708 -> 6.9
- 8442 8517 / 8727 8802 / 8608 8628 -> 0.4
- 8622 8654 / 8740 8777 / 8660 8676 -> 3.4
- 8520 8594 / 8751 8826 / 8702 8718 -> 0.2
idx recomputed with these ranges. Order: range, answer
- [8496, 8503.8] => 42.6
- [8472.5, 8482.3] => 48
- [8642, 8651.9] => 50.2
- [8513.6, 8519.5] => 39.9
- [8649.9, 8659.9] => 45.8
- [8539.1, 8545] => 43.1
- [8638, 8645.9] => 46.8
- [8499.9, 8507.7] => 45.6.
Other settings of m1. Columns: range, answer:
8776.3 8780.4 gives 59.3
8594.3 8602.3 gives 52.7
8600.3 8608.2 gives 58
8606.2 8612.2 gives 38.6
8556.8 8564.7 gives 48.9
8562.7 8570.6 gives 47.7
